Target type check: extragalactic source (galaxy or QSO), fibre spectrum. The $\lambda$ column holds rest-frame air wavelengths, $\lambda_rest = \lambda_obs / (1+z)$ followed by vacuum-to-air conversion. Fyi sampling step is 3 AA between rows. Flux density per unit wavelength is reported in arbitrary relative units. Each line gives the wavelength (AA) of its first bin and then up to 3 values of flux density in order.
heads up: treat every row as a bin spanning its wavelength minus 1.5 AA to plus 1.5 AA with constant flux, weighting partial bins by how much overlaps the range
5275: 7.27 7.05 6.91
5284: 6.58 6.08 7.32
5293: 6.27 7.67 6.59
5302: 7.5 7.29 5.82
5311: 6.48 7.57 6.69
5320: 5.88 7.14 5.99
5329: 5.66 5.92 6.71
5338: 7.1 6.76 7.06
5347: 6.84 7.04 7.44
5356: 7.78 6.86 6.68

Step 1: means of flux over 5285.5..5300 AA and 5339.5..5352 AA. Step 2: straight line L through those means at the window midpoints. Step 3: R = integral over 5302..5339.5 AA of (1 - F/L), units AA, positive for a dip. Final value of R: 1.71 AA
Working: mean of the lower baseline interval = 6.79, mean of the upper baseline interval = 6.95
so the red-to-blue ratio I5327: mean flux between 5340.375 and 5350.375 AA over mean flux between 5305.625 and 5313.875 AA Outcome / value 1.1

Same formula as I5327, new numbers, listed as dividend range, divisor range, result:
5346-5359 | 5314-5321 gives 1.10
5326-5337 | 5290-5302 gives 0.88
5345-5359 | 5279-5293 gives 1.08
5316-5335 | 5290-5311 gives 0.91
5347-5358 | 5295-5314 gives 1.06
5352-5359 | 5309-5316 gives 1.08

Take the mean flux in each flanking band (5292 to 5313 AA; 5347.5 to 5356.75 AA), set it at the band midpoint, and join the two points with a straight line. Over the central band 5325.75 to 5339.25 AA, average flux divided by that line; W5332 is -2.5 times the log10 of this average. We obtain 0.14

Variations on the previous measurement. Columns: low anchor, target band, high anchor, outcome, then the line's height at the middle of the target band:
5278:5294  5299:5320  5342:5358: 0.012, 6.87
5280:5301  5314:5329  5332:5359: 0.073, 6.92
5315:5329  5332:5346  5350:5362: 0.002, 6.81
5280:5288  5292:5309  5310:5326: -0.048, 6.61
